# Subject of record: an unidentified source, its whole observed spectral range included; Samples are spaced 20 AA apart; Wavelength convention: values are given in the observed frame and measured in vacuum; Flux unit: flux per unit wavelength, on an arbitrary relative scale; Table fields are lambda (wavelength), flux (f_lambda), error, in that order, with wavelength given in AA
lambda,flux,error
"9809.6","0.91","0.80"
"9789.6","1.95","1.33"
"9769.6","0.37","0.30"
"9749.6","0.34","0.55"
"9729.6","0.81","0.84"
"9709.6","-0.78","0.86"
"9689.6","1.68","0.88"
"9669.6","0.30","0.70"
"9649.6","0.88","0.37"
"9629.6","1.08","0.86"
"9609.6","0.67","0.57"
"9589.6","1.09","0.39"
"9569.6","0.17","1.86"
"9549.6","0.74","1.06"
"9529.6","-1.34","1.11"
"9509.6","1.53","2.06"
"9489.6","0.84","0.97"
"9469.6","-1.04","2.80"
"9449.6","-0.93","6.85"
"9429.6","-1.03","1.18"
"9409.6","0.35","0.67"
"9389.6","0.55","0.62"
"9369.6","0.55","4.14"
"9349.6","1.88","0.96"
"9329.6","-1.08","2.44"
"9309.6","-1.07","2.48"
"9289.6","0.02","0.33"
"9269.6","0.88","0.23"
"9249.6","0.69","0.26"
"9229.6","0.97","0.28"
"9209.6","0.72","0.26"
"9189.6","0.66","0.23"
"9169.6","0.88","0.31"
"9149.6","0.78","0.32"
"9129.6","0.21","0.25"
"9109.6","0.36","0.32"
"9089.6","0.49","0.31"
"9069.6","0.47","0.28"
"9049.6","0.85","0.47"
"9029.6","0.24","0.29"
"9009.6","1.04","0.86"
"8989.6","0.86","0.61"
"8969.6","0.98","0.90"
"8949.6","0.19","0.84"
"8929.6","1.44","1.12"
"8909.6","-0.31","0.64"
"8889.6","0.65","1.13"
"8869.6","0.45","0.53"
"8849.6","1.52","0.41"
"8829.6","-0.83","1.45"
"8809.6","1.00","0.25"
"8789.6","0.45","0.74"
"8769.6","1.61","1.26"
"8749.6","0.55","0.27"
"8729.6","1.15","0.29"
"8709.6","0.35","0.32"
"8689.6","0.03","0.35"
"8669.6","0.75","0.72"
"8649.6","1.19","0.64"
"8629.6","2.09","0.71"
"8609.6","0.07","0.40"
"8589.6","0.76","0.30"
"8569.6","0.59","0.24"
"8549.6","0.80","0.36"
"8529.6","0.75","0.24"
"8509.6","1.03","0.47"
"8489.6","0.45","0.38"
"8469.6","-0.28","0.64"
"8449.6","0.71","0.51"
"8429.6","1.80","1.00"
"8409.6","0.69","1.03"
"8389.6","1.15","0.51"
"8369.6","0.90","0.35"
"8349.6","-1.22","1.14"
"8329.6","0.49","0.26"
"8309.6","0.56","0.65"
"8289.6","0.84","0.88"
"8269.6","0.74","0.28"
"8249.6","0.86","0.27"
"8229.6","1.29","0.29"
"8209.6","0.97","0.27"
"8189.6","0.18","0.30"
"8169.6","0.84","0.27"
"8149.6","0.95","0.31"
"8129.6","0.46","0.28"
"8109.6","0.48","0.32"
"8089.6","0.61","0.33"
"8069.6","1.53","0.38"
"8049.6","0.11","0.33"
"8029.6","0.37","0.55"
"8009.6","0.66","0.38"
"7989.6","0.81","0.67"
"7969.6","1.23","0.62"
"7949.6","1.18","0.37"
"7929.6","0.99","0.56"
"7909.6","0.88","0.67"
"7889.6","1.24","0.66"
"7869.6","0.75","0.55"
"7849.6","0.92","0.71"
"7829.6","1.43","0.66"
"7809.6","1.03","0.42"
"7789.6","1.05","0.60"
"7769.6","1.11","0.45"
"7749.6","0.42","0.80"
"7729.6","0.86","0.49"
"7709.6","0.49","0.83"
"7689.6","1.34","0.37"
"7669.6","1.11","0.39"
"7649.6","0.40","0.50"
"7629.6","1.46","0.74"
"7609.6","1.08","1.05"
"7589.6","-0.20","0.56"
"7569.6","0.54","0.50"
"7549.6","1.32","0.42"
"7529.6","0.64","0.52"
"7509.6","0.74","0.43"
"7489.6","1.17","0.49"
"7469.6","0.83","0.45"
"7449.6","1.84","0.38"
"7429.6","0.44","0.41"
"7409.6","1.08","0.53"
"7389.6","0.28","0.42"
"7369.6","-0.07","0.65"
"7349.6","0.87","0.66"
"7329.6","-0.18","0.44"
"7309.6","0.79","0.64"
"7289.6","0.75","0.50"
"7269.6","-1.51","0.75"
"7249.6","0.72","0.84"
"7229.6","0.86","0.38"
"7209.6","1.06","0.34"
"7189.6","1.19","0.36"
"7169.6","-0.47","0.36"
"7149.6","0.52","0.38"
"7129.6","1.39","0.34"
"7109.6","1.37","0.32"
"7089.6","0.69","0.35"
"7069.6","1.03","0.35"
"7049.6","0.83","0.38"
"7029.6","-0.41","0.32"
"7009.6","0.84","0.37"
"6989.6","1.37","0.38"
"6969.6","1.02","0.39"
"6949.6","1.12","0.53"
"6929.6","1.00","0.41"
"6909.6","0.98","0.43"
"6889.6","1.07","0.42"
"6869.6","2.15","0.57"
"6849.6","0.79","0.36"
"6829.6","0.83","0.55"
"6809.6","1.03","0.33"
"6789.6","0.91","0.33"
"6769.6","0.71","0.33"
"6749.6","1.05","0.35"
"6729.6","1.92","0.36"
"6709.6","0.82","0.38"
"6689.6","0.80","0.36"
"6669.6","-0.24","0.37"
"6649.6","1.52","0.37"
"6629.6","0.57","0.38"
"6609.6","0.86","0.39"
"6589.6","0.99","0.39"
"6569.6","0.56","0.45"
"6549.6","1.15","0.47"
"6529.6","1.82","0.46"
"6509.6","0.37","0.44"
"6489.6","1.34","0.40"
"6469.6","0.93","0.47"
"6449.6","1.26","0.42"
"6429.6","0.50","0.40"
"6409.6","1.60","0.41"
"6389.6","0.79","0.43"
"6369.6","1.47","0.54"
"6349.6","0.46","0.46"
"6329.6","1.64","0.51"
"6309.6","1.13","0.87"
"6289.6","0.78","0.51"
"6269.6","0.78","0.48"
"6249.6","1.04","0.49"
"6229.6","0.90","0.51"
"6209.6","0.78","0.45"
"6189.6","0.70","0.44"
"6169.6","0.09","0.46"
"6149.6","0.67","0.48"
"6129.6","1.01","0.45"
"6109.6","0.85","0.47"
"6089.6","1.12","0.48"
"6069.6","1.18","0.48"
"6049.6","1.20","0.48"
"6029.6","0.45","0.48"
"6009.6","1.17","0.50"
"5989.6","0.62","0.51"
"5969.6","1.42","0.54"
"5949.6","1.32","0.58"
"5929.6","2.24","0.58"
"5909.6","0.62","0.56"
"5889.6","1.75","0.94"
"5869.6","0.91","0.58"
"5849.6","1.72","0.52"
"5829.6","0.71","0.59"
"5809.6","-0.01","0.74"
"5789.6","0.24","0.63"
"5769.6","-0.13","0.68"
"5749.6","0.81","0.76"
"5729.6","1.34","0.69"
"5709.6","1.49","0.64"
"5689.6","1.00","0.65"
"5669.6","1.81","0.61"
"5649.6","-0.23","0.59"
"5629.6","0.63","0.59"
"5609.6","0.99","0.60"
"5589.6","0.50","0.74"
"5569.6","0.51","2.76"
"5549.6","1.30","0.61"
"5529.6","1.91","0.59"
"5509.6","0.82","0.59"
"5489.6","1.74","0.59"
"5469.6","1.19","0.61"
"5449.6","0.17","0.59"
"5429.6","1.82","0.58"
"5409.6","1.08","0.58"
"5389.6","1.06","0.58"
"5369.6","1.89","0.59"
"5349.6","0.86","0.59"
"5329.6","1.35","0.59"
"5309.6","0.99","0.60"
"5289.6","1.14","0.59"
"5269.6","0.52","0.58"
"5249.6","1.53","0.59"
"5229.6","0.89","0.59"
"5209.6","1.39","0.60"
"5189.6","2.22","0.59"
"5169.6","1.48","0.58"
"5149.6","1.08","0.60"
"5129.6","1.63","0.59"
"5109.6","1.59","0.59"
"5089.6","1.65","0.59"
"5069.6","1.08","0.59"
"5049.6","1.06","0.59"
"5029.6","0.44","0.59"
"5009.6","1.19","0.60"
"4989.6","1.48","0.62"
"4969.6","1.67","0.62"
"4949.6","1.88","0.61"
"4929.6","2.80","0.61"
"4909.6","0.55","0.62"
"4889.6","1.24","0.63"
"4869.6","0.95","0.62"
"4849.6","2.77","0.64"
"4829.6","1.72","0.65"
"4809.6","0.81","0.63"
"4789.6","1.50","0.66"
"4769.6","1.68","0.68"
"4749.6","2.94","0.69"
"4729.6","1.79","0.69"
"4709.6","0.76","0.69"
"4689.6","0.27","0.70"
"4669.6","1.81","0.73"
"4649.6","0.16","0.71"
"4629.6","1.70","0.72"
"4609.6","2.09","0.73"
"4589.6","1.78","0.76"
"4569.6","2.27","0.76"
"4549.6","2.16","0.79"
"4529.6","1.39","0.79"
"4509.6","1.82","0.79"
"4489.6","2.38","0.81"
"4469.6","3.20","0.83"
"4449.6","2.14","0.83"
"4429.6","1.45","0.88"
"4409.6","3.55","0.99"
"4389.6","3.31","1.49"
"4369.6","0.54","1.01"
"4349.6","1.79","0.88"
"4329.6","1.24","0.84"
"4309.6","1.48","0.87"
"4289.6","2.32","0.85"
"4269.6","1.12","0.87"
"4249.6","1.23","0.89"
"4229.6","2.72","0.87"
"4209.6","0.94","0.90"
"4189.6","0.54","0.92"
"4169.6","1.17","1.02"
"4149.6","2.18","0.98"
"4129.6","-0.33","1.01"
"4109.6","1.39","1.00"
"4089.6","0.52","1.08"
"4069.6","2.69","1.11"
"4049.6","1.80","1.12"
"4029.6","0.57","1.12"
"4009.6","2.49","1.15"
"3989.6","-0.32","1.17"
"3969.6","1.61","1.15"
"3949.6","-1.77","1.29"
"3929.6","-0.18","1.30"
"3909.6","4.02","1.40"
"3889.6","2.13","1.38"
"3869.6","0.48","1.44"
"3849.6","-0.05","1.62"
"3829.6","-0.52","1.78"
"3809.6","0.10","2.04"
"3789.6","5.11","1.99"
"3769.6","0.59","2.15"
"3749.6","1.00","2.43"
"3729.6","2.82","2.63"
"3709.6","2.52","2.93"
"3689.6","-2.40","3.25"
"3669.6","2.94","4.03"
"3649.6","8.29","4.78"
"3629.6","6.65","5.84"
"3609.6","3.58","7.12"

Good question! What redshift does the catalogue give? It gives 1.17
